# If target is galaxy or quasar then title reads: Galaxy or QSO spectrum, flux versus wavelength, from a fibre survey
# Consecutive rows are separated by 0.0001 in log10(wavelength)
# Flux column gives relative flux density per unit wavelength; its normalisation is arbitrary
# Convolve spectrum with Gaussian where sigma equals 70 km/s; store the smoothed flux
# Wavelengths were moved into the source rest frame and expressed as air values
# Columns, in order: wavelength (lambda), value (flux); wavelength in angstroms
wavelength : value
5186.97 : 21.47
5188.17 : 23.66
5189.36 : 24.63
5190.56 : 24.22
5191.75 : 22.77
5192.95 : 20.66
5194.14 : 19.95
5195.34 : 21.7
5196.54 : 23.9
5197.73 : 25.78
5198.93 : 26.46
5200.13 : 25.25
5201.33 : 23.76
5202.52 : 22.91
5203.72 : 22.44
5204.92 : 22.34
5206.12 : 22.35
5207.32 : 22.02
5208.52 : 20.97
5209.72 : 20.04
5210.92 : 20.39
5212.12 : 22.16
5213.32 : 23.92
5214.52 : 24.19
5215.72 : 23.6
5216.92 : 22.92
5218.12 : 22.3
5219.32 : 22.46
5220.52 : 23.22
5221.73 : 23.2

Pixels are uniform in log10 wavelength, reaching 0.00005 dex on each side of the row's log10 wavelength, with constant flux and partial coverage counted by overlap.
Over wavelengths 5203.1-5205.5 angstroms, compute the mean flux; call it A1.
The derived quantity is 22.4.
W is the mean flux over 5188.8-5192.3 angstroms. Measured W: 23.9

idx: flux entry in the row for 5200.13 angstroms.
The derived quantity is 25.25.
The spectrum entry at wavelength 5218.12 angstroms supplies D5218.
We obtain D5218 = 22.3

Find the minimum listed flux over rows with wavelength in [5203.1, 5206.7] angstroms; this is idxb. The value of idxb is 22.34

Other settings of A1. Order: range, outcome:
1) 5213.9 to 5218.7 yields 23.3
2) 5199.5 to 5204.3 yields 23.6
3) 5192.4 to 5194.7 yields 20.4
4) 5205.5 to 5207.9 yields 22.2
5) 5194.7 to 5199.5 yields 24.4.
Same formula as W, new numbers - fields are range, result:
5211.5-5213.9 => 23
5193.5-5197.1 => 21.8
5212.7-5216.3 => 23.9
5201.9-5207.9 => 22.4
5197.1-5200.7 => 25.8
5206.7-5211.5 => 20.9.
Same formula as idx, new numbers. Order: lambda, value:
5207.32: 22.02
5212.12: 22.16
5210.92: 20.39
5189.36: 24.63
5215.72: 23.6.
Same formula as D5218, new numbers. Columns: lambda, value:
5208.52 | 20.97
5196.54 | 23.9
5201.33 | 23.76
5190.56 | 24.22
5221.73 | 23.2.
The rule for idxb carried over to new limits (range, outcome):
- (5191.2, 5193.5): 20.66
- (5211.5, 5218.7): 22.16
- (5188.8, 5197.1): 19.95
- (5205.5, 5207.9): 22.02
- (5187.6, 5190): 23.66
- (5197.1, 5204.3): 22.44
